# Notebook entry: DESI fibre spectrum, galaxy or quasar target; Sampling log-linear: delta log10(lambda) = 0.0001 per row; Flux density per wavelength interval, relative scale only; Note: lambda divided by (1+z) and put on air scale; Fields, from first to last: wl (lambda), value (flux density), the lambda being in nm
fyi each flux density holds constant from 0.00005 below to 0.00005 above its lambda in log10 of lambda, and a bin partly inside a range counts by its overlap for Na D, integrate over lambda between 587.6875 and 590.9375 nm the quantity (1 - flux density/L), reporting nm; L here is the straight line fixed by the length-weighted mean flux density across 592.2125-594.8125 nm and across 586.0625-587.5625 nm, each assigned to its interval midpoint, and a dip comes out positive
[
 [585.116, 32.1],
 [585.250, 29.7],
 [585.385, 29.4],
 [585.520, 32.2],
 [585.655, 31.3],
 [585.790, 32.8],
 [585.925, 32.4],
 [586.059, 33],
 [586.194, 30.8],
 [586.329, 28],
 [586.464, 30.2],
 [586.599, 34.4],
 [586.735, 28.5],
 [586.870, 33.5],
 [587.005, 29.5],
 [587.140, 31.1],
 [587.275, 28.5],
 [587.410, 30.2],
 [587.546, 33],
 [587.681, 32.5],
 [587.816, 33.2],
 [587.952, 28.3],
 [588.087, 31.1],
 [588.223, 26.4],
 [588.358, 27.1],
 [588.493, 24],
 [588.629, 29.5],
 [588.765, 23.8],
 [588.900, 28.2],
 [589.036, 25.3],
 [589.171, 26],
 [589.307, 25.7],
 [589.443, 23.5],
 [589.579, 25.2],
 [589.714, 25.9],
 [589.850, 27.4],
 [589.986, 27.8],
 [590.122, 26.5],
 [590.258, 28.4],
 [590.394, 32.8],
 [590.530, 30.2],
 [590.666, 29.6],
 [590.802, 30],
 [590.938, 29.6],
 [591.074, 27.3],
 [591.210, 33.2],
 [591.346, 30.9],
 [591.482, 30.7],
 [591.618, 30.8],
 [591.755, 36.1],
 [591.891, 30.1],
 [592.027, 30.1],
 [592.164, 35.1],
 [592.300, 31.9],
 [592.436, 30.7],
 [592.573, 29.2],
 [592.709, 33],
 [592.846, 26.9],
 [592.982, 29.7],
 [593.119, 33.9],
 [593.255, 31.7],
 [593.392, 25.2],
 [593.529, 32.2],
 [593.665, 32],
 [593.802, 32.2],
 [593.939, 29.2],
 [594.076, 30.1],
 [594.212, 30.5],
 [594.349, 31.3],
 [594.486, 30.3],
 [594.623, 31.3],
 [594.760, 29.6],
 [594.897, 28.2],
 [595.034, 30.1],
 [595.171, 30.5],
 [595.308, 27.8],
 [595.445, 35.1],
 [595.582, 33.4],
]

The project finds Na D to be 0.31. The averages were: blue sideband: 30.7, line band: 27.8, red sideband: 30.6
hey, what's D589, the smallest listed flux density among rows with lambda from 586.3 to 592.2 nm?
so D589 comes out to 23.5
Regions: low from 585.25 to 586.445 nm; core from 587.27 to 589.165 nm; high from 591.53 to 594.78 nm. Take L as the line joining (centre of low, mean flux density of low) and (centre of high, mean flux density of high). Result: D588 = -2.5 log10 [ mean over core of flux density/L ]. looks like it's 0.091 mag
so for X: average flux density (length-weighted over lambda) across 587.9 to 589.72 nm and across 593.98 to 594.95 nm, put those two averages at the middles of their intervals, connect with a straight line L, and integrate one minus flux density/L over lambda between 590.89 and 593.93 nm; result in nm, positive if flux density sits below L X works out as -0.23 nm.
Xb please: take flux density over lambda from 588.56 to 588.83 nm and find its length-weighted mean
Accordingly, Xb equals 26.6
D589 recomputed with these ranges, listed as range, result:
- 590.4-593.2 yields 26.9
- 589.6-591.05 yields 25.9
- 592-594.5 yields 25.2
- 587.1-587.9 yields 28.5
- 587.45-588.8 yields 23.8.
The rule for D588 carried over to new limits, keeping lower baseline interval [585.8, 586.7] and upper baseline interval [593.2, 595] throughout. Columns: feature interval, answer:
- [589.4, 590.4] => 0.15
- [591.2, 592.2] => -0.05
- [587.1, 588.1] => 0.01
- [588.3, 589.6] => 0.20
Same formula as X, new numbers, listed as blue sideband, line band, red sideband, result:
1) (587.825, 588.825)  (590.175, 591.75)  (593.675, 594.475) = -0.08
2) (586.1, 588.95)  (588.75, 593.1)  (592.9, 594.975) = 0.12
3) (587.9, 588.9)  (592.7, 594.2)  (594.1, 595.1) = -0.04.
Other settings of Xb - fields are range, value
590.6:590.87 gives 29.8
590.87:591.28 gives 30.1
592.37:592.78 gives 30.9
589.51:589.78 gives 25.6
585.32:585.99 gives 31.6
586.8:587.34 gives 30.7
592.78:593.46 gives 29.5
